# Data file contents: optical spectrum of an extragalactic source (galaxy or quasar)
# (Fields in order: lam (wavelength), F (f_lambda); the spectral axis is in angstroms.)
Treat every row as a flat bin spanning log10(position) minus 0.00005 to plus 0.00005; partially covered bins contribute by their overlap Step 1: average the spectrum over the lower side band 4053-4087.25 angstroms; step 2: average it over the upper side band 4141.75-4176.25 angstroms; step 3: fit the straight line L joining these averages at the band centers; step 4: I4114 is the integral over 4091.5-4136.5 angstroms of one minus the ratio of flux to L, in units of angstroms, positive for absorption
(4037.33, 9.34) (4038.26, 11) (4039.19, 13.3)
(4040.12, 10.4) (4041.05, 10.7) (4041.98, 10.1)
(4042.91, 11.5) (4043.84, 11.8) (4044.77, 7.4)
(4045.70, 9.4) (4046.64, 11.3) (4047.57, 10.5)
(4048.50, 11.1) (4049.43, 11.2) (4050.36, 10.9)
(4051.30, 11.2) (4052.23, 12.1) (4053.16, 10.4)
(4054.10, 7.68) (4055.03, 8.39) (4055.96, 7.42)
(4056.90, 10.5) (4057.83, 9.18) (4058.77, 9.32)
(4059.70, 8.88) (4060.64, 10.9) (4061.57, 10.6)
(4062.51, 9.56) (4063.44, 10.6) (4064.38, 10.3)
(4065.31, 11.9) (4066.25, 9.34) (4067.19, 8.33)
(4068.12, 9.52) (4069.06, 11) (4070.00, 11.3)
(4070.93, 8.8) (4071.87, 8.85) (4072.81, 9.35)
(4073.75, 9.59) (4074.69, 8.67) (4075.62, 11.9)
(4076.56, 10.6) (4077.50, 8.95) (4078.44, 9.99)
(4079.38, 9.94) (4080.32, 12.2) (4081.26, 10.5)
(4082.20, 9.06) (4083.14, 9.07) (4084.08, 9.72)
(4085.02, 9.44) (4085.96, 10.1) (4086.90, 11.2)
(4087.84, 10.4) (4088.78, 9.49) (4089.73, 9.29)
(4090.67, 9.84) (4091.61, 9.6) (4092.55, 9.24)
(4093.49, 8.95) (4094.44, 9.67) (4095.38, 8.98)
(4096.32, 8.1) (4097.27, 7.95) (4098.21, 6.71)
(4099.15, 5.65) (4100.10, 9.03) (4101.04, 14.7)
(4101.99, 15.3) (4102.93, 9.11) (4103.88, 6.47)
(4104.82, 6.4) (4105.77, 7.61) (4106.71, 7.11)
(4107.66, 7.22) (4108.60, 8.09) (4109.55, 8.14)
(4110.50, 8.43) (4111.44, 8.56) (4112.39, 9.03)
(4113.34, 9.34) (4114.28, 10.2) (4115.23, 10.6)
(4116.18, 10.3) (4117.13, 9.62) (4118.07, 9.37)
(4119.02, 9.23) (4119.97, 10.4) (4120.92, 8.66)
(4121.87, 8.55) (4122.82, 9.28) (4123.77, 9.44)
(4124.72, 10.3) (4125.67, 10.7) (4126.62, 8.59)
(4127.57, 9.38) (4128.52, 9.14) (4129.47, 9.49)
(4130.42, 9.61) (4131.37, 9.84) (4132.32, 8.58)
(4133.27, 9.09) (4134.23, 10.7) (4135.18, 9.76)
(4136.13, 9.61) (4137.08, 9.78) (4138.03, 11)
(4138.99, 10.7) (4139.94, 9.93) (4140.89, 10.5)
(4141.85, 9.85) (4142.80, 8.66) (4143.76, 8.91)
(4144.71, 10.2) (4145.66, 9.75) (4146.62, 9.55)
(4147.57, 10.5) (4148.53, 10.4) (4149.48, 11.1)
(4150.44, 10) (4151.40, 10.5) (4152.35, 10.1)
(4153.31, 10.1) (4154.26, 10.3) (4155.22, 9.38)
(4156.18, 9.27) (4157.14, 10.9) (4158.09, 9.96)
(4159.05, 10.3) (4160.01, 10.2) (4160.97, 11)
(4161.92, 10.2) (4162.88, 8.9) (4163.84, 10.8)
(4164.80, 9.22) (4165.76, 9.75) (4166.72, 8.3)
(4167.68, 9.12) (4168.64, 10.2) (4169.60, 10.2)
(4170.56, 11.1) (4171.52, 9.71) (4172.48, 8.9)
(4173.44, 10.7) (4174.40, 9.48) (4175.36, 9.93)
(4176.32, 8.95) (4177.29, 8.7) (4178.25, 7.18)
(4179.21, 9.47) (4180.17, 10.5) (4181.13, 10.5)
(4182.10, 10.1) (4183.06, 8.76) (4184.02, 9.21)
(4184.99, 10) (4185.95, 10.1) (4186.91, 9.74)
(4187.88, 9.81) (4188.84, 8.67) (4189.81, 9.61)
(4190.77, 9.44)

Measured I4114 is 3.2 angstroms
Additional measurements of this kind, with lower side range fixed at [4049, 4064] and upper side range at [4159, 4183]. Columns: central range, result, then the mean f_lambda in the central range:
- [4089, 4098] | 0.8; 9.01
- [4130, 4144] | 0.0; 9.78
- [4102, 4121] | 1.9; 8.86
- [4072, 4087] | -0.1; 9.96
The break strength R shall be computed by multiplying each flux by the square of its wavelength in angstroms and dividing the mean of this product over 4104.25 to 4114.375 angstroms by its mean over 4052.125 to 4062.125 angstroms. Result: 0.88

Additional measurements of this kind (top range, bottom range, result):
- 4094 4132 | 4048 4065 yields 0.93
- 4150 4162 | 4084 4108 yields 1.15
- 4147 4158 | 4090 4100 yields 1.24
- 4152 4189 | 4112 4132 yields 1.04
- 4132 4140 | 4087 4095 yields 1.05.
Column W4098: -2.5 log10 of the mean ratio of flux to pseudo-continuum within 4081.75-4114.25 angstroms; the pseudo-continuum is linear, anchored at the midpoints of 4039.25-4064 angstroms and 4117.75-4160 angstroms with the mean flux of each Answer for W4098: 0.11 mag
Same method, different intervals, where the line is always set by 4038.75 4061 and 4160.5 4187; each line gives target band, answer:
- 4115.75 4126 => 0.034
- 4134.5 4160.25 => -0.029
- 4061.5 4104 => 0.033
